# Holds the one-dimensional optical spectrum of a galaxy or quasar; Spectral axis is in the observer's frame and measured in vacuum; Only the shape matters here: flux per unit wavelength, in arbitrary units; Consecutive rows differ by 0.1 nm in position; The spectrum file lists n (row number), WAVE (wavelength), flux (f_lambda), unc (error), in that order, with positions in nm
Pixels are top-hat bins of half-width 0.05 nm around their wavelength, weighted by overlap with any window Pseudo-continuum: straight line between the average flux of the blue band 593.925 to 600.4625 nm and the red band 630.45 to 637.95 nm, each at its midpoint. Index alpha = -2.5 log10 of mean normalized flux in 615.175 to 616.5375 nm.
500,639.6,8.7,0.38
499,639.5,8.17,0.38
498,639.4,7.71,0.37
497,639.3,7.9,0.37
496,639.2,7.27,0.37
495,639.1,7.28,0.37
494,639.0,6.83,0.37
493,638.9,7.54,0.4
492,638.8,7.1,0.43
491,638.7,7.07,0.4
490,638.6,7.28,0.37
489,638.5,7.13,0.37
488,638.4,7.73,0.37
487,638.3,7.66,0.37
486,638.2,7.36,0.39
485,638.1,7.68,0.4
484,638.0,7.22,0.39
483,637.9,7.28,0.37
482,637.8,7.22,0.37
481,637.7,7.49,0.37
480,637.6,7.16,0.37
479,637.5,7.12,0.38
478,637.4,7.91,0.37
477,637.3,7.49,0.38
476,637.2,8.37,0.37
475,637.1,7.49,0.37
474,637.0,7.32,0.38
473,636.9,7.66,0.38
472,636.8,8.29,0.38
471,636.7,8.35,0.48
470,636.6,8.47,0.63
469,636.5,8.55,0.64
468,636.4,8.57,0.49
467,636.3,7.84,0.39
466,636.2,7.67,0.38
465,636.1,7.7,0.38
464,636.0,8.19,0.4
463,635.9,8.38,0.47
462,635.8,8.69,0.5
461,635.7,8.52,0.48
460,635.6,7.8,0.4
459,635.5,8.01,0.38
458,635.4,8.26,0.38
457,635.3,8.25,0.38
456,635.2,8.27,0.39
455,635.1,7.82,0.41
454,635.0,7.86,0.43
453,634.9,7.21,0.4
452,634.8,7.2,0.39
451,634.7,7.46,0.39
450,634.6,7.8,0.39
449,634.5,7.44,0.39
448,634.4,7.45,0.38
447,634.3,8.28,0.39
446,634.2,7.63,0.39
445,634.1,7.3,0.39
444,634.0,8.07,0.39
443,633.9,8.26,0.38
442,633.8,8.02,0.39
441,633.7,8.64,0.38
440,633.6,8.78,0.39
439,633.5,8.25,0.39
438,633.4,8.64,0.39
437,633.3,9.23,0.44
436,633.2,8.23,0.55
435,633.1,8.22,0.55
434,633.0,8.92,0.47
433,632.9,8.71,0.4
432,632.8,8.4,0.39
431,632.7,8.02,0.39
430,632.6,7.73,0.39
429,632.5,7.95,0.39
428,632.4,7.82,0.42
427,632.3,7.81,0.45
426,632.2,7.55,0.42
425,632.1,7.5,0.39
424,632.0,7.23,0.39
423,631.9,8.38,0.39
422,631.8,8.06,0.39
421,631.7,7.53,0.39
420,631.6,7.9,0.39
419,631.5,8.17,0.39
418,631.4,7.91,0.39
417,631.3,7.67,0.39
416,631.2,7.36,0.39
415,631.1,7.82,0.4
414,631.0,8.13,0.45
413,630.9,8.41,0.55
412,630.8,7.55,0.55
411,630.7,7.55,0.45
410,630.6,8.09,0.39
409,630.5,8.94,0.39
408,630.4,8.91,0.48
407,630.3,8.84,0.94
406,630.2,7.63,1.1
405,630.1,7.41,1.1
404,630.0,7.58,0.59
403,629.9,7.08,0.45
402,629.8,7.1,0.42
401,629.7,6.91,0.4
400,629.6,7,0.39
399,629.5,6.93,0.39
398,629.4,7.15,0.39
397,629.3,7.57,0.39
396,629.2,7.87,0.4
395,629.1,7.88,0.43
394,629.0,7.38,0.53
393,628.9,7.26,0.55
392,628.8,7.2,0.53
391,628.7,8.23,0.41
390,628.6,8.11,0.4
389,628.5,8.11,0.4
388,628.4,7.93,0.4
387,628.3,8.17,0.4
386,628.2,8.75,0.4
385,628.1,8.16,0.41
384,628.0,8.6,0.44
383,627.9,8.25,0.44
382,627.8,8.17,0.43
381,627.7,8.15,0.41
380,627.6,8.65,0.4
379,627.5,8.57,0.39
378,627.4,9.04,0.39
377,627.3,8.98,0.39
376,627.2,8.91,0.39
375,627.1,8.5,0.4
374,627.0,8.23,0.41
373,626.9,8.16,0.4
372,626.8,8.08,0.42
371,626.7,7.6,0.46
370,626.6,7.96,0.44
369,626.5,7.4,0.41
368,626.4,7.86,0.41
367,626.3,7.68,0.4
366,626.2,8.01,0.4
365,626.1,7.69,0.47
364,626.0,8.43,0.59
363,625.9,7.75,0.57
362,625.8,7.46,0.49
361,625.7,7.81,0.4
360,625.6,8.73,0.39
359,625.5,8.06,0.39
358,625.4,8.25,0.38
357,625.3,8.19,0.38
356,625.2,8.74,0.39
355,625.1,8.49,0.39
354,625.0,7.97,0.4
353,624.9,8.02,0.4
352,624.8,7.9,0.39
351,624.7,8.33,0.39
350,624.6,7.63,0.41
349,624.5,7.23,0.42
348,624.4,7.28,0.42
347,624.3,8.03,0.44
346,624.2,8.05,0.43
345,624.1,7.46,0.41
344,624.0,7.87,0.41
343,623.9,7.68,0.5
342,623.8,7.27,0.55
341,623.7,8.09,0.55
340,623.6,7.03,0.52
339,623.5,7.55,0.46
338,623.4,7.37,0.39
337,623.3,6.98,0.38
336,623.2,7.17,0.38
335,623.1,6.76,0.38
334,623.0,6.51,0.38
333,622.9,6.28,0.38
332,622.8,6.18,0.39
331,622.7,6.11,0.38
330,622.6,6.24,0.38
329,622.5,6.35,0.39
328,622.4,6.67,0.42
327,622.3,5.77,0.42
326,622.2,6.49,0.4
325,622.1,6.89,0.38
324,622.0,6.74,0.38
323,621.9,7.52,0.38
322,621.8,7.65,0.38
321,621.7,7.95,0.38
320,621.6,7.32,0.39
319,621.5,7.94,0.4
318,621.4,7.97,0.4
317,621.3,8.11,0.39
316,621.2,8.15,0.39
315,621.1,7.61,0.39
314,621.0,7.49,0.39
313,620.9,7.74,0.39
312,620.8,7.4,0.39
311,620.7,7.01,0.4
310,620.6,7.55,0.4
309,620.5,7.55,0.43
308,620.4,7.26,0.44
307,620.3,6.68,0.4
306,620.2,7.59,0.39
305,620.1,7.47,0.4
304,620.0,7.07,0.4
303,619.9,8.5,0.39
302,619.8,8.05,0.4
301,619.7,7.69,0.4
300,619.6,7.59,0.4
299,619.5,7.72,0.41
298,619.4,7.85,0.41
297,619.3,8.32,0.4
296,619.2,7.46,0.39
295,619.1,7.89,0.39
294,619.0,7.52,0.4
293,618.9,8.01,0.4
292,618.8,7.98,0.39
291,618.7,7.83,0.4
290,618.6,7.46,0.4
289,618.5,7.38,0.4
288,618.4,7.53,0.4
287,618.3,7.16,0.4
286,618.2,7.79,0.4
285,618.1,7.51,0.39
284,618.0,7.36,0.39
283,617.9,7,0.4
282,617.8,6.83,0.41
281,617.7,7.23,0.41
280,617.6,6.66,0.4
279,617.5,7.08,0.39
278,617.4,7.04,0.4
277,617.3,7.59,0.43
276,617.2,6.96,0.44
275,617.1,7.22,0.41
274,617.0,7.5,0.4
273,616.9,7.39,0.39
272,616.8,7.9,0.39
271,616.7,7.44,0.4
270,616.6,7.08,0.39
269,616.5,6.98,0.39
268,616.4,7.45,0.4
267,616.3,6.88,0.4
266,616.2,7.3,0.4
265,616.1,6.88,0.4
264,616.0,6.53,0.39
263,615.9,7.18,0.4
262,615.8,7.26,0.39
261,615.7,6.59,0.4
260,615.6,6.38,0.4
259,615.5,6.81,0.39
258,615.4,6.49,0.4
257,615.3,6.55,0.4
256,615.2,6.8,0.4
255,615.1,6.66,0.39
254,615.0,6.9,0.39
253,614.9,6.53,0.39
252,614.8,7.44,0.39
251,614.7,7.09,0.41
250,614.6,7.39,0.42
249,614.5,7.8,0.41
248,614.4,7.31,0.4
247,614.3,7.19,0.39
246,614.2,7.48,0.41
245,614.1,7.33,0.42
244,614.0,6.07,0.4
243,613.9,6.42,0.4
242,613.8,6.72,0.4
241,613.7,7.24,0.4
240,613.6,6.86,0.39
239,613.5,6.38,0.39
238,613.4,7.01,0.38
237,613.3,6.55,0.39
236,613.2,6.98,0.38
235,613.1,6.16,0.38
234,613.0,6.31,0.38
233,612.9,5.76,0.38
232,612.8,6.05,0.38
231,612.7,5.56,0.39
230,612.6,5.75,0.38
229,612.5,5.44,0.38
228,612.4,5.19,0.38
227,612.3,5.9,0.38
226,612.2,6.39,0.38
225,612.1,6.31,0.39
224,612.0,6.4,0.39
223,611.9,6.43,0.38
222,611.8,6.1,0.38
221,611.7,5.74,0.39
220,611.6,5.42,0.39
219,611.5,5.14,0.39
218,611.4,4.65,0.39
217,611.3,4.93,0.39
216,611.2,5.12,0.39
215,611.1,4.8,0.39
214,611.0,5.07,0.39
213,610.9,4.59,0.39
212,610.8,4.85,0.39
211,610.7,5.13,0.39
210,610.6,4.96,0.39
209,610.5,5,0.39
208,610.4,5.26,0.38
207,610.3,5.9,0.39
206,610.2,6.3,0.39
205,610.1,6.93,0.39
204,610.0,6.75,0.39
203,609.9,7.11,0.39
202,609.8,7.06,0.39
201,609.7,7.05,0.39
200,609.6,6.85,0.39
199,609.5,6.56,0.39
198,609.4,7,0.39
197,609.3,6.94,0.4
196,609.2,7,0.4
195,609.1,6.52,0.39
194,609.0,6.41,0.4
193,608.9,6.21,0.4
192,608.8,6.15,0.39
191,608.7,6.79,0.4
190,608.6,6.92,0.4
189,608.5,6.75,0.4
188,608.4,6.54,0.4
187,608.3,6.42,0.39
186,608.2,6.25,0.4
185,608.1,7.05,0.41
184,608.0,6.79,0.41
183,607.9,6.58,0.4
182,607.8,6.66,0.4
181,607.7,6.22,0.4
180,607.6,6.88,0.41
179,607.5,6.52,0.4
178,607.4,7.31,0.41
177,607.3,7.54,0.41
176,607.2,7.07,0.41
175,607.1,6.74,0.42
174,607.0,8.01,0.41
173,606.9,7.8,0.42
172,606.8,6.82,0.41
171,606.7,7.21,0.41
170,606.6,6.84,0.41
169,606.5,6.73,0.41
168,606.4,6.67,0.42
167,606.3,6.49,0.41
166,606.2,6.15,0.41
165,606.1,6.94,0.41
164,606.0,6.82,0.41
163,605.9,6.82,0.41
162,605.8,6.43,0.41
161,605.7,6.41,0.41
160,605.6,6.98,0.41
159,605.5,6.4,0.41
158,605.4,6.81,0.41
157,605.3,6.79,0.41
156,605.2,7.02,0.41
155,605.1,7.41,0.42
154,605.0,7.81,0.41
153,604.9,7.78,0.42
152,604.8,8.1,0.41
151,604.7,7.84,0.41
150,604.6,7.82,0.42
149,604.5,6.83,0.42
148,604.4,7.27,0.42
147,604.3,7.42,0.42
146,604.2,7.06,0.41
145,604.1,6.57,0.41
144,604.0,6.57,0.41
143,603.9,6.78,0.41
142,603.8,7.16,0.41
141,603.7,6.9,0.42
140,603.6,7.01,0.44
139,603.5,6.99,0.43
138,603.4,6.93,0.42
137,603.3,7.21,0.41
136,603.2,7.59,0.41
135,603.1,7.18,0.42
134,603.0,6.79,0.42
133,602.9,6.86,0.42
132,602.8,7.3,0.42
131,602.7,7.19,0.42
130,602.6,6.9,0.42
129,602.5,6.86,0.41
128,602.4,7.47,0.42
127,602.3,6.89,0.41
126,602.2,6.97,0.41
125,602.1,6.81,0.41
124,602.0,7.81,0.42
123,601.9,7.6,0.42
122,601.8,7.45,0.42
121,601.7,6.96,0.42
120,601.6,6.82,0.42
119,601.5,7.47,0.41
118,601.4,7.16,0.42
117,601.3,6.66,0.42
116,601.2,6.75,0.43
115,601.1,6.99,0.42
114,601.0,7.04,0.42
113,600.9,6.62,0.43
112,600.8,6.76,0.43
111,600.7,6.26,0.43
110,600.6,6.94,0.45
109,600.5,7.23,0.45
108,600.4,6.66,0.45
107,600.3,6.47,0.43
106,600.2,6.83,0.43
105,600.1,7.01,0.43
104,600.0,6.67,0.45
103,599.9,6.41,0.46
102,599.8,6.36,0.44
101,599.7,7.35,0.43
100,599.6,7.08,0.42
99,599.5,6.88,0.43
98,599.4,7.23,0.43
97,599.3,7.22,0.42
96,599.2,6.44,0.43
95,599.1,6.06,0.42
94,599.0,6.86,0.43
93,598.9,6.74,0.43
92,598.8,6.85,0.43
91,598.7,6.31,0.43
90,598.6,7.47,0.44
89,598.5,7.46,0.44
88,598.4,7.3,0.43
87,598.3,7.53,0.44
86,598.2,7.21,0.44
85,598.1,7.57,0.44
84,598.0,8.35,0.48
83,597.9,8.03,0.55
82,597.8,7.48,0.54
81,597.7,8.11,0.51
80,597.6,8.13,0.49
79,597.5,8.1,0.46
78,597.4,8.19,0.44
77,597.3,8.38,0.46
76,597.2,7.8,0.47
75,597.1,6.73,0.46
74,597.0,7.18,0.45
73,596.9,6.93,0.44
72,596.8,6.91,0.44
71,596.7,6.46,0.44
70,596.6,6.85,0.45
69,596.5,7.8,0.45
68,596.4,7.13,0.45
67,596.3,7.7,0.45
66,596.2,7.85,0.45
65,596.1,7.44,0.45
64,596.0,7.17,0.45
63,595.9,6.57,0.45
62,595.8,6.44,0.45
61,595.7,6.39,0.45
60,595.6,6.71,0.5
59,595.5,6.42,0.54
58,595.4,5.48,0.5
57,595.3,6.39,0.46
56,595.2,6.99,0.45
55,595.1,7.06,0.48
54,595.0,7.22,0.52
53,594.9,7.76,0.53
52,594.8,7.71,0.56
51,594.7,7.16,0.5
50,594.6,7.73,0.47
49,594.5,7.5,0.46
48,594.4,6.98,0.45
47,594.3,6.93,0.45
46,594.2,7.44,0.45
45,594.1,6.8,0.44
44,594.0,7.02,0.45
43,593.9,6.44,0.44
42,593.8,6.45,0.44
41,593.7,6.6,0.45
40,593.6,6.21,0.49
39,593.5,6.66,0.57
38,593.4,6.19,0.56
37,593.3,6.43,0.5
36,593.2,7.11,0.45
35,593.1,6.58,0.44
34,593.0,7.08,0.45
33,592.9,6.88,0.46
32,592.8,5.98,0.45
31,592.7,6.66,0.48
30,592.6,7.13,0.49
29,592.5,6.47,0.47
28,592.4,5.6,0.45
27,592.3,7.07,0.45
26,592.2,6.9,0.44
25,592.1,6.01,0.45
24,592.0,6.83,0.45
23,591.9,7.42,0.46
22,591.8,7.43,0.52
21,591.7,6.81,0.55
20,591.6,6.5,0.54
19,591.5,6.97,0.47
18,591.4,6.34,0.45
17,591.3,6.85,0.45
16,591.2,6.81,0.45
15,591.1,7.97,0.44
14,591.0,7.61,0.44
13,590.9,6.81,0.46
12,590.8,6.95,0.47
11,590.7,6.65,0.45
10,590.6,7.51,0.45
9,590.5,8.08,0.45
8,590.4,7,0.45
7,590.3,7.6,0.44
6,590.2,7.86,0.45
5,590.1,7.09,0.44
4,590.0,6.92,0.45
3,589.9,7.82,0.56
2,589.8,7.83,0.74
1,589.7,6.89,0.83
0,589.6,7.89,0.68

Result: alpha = 0.10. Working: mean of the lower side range 7.13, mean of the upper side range 7.96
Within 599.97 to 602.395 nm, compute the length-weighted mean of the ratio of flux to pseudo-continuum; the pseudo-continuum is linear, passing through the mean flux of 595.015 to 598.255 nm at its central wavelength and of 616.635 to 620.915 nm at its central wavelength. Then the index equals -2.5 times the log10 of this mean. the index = 0.05 mag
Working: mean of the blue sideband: 7.25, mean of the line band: 6.96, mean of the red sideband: 7.48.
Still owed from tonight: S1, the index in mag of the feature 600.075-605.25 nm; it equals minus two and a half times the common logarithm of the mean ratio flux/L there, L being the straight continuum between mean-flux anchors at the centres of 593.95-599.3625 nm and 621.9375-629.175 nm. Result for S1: 0.03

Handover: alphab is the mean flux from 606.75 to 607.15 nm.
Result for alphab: 7.34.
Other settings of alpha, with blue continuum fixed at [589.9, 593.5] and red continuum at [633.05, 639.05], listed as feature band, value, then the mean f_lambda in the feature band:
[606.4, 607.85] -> 0.04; 7.01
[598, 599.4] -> 0.00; 7.06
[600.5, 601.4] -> 0.05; 6.8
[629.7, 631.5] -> -0.02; 7.86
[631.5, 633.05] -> -0.03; 7.97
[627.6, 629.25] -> -0.05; 8.03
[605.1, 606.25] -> 0.08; 6.72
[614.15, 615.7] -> 0.07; 6.98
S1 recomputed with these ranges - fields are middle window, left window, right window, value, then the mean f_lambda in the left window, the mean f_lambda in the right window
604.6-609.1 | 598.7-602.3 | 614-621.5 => 0.03 mag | 6.89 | 7.34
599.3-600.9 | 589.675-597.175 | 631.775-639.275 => 0.04 mag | 6.96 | 7.86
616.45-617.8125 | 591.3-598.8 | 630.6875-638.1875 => 0.05 mag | 7.04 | 7.93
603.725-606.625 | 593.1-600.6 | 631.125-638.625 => 0.04 mag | 7.06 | 7.91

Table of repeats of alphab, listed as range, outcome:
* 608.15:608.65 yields 6.58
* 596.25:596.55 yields 7.54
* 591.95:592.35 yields 6.7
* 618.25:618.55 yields 7.36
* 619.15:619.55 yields 7.84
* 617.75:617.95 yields 6.91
